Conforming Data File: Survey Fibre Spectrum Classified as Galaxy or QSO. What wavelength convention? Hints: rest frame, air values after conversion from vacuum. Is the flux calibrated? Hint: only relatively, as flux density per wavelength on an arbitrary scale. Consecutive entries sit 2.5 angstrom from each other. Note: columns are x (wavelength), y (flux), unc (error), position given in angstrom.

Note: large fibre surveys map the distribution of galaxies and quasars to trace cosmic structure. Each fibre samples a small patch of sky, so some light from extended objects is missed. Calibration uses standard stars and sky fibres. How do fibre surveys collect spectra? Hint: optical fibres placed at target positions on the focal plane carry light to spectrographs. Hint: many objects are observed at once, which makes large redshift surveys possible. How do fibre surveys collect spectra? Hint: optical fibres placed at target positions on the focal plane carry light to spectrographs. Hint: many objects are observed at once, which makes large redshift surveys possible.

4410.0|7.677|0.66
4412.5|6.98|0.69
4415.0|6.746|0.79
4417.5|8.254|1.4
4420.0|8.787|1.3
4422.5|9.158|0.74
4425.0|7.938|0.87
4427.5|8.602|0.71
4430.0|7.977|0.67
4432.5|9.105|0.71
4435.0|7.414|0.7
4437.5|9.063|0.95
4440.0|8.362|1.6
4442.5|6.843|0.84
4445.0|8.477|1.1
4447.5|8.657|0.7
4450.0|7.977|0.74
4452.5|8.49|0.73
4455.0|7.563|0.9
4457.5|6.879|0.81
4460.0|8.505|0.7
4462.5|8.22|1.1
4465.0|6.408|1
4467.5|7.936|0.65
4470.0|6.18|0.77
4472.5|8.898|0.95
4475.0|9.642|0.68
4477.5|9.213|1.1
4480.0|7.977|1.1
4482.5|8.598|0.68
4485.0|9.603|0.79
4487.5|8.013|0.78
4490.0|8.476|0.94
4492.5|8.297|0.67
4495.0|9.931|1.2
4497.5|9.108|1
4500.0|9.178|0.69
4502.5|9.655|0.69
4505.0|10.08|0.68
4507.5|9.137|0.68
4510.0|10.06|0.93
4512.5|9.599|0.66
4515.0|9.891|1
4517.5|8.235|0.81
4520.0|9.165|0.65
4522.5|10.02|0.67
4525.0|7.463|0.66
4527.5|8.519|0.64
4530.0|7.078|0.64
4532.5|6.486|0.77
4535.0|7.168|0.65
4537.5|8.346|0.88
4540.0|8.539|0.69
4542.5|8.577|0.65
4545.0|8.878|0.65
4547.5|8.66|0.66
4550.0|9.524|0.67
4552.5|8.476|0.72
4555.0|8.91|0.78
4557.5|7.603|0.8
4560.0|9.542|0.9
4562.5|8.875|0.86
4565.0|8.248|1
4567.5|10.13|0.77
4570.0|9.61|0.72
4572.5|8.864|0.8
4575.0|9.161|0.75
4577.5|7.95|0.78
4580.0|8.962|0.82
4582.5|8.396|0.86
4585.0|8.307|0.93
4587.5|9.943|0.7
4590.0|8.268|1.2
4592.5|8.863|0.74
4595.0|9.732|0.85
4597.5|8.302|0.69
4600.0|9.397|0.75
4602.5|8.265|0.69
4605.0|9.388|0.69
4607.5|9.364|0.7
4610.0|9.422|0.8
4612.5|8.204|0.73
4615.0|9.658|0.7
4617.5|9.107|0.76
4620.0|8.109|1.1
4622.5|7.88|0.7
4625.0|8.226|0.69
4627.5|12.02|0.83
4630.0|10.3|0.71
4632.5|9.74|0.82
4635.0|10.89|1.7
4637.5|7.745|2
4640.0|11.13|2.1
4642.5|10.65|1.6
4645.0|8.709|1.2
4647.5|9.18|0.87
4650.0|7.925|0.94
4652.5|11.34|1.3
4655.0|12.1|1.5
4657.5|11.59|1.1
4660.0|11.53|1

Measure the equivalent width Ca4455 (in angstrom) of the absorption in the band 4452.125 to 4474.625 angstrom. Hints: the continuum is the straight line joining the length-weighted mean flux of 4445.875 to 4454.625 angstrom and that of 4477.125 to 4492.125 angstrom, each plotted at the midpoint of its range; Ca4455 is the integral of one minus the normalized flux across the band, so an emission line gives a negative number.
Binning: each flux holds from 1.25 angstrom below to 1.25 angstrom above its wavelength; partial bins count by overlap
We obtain 1.8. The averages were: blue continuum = 8.3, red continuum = 8.59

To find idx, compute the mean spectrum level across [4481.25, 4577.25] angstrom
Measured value 8.83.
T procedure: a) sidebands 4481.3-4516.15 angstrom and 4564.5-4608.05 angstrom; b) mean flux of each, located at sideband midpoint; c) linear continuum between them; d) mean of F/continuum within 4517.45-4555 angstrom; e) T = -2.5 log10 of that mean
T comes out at 0.09 mag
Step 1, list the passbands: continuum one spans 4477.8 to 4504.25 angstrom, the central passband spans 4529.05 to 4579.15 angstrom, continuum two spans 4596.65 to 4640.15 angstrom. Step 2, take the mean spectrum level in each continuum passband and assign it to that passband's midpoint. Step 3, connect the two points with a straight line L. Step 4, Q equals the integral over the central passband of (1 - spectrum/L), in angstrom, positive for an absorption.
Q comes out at 3.0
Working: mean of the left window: 8.92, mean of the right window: 9.25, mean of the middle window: 8.54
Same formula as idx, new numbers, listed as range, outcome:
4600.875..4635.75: 9.3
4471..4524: 9.16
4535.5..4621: 8.86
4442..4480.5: 8.01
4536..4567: 8.7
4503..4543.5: 8.67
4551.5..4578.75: 8.86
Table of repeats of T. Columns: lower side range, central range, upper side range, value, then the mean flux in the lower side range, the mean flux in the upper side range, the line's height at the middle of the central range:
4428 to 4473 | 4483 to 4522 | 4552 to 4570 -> -0.10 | 7.94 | 8.9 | 8.39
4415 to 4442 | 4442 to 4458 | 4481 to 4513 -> 0.09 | 8.34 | 9.19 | 8.61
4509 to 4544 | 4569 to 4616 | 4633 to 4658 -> 0.05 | 8.5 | 10.1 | 9.37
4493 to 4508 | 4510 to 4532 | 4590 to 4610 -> 0.08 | 9.47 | 9.02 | 9.38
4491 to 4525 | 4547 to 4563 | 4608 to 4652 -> 0.07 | 9.33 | 9.38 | 9.35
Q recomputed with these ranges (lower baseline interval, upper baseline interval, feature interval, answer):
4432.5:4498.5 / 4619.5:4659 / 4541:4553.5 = 0.3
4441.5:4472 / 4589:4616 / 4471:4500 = -3.3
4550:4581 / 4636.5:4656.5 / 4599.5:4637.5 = 1.1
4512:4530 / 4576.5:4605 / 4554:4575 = -0.4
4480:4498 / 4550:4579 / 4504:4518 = -1.2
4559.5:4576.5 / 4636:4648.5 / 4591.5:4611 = 0.5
